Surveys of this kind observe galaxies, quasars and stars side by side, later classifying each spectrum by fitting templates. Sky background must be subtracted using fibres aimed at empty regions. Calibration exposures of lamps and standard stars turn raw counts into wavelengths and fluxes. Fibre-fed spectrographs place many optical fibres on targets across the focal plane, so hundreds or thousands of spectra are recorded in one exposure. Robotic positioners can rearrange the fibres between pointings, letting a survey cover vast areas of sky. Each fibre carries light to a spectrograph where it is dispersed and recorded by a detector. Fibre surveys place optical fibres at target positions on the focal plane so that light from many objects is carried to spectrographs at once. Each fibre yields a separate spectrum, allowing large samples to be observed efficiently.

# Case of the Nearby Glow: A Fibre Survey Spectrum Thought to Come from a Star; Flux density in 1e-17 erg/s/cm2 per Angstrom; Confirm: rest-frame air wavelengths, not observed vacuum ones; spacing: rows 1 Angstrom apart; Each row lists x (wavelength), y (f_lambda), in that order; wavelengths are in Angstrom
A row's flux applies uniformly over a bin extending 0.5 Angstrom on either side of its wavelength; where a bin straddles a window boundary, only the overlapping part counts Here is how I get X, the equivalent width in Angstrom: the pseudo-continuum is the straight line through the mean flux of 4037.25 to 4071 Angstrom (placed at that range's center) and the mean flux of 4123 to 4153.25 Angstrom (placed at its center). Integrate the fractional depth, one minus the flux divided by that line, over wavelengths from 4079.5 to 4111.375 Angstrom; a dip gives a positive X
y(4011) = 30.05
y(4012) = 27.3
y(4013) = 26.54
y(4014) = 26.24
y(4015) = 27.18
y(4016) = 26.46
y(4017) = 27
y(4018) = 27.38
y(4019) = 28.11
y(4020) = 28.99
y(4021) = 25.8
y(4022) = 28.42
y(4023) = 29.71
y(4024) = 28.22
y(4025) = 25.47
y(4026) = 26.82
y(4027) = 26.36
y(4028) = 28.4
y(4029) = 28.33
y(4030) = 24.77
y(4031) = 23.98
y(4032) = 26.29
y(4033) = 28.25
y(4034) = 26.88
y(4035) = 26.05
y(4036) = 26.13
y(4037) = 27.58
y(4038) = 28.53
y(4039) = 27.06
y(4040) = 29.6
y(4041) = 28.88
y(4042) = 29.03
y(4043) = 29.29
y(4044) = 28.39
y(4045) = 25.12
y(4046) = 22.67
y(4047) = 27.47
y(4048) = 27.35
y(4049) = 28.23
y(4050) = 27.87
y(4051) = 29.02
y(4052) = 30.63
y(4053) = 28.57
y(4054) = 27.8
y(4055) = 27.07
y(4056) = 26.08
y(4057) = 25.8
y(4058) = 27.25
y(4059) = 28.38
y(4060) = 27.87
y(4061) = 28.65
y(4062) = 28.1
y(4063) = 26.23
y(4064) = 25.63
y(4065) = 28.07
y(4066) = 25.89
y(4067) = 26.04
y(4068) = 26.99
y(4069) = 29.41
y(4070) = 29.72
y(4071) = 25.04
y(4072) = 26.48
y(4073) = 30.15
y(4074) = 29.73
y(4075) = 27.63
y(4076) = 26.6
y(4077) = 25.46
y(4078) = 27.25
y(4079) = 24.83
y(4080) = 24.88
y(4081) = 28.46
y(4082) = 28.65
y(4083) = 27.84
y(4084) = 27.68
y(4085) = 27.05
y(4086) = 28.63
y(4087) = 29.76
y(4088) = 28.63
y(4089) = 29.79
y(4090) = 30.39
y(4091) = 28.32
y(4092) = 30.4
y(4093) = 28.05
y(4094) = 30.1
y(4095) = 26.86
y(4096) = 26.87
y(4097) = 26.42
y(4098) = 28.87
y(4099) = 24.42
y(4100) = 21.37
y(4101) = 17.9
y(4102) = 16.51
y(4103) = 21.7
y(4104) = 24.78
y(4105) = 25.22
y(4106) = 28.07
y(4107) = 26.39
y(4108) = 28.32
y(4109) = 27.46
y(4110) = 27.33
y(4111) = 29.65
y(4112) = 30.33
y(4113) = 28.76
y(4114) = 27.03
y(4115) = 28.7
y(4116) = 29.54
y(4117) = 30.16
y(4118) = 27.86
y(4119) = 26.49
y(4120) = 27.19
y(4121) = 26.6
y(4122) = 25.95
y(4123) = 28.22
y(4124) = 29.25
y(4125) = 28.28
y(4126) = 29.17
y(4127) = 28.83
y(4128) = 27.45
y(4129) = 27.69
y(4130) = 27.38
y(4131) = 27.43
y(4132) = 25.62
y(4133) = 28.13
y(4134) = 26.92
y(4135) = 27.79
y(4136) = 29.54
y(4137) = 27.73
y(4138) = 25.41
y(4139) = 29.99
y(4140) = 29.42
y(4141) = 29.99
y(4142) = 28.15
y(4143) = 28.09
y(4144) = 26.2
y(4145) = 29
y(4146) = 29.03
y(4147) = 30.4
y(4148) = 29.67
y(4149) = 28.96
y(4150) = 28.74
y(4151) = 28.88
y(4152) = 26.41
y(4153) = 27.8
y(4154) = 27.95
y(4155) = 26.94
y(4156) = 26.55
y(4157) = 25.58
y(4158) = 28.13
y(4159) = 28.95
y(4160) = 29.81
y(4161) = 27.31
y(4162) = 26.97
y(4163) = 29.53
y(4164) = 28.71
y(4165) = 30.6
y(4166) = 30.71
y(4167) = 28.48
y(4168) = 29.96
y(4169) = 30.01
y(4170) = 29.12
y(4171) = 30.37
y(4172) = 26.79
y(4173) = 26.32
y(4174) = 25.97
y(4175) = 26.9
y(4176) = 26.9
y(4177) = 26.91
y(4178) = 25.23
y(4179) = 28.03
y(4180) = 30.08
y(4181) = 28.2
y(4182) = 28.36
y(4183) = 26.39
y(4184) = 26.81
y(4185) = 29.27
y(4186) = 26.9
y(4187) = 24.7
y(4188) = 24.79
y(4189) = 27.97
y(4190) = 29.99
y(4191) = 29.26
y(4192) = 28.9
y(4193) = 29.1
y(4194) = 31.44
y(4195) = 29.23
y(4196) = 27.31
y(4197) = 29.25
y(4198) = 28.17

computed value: 1.3 Angstrom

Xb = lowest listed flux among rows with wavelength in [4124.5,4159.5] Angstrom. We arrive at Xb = 25.41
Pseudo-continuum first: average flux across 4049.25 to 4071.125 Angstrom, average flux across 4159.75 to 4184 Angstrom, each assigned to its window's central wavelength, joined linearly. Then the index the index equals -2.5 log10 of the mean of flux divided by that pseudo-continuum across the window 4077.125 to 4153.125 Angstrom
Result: 0.01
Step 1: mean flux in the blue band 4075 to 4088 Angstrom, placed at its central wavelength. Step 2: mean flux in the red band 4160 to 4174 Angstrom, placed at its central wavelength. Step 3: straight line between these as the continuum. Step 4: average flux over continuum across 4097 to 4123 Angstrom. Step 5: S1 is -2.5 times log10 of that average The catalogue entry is 0.06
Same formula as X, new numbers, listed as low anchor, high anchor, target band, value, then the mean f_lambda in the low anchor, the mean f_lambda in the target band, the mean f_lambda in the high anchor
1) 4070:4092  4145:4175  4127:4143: 0.2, 27.9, 27.9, 28.4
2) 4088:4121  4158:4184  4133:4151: -0.6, 26.9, 28.5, 28.2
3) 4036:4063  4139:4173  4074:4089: 0.2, 27.7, 27.5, 28.6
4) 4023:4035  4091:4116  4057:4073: -0.4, 26.8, 27.4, 26.4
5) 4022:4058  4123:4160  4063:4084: 0.3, 27.4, 27.2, 28.1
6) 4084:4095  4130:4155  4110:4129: 0.2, 28.9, 28.3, 28.2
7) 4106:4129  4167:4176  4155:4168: -0.1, 28.1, 28.4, 28.1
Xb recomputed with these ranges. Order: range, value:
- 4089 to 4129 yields 16.51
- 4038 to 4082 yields 22.67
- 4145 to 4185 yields 25.23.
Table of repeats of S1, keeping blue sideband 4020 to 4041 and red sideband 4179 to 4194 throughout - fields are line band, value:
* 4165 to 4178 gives -0.01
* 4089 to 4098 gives -0.04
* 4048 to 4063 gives -0.02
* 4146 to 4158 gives -0.01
